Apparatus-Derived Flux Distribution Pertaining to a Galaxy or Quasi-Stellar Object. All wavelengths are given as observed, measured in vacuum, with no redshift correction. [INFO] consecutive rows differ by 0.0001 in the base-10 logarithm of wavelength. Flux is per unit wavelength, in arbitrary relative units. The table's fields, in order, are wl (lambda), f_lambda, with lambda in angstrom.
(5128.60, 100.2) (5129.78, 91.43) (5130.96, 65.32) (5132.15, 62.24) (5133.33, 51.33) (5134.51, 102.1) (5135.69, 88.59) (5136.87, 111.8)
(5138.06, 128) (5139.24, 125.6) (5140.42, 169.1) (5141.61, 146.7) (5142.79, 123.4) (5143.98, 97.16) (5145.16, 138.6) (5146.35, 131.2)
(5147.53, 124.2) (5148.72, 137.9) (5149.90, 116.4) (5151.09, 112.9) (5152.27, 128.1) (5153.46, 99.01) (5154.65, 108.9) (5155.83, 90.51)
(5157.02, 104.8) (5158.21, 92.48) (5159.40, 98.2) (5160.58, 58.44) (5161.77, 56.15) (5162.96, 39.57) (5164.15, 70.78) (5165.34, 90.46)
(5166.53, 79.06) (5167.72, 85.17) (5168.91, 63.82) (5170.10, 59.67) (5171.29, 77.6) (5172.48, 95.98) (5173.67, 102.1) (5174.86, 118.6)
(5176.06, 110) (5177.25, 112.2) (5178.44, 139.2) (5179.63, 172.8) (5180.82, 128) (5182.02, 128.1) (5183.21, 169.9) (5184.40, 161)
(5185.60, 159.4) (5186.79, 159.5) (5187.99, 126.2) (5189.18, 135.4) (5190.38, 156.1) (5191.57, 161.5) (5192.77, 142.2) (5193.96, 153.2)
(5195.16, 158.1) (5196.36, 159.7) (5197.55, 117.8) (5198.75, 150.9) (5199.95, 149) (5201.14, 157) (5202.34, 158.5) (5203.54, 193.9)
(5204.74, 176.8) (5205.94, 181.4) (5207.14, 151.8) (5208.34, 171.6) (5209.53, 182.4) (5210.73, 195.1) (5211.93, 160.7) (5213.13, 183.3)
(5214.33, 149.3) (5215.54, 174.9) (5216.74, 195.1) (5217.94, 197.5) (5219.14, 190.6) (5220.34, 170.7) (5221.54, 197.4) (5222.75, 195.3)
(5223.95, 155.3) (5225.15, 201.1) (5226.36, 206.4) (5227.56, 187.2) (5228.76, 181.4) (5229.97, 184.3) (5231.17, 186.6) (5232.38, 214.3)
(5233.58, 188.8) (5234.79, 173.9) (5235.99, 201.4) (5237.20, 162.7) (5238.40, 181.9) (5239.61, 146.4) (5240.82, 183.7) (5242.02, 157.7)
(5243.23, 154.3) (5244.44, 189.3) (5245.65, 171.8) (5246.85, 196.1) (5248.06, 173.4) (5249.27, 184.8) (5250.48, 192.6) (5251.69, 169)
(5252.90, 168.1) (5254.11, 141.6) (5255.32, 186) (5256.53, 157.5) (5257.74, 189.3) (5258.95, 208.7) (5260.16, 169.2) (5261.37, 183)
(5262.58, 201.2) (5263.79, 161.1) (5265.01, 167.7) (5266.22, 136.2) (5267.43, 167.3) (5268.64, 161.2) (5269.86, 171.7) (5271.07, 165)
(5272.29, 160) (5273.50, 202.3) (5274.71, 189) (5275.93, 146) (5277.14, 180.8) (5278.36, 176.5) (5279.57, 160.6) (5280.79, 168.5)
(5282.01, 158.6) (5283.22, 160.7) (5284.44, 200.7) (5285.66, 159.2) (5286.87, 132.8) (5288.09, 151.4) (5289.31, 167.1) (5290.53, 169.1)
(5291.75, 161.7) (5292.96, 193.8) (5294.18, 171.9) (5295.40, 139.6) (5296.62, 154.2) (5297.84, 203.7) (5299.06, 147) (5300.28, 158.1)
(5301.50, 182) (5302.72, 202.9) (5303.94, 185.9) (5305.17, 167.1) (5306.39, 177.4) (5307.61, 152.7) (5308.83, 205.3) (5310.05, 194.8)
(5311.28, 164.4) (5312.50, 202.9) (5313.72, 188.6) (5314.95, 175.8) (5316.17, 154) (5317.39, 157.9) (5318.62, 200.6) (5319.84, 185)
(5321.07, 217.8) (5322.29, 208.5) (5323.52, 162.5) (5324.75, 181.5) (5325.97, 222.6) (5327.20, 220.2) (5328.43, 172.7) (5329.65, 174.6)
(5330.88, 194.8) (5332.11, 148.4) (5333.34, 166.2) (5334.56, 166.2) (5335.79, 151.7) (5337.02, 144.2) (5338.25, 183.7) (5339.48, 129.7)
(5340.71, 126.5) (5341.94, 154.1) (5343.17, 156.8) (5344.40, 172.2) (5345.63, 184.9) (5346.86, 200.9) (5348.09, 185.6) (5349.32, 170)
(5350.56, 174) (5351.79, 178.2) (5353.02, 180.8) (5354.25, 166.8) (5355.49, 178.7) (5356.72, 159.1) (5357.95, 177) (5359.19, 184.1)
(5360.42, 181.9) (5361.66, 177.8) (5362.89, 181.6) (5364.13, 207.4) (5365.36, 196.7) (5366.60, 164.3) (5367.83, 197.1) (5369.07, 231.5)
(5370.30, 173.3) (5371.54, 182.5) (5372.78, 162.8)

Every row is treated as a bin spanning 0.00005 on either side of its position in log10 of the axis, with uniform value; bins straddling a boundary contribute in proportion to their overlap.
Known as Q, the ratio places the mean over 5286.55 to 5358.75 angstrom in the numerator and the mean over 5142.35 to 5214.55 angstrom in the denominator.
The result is 1.36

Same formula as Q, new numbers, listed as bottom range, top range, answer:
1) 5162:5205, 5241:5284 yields 1.35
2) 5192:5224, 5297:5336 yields 1.07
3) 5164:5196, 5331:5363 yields 1.36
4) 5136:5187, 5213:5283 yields 1.59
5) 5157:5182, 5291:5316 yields 1.88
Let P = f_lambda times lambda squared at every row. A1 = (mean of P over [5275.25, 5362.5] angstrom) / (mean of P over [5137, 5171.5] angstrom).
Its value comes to 1.81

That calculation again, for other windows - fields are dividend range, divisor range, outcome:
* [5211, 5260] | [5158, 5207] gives 1.47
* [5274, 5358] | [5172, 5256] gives 1.09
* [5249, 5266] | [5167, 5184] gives 1.62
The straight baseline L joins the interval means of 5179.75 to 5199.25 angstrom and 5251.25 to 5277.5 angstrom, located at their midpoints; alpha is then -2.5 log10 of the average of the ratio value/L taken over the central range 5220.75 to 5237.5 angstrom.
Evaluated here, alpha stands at -0.17 mag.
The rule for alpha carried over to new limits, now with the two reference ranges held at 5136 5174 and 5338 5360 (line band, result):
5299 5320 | -0.15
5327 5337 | -0.04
